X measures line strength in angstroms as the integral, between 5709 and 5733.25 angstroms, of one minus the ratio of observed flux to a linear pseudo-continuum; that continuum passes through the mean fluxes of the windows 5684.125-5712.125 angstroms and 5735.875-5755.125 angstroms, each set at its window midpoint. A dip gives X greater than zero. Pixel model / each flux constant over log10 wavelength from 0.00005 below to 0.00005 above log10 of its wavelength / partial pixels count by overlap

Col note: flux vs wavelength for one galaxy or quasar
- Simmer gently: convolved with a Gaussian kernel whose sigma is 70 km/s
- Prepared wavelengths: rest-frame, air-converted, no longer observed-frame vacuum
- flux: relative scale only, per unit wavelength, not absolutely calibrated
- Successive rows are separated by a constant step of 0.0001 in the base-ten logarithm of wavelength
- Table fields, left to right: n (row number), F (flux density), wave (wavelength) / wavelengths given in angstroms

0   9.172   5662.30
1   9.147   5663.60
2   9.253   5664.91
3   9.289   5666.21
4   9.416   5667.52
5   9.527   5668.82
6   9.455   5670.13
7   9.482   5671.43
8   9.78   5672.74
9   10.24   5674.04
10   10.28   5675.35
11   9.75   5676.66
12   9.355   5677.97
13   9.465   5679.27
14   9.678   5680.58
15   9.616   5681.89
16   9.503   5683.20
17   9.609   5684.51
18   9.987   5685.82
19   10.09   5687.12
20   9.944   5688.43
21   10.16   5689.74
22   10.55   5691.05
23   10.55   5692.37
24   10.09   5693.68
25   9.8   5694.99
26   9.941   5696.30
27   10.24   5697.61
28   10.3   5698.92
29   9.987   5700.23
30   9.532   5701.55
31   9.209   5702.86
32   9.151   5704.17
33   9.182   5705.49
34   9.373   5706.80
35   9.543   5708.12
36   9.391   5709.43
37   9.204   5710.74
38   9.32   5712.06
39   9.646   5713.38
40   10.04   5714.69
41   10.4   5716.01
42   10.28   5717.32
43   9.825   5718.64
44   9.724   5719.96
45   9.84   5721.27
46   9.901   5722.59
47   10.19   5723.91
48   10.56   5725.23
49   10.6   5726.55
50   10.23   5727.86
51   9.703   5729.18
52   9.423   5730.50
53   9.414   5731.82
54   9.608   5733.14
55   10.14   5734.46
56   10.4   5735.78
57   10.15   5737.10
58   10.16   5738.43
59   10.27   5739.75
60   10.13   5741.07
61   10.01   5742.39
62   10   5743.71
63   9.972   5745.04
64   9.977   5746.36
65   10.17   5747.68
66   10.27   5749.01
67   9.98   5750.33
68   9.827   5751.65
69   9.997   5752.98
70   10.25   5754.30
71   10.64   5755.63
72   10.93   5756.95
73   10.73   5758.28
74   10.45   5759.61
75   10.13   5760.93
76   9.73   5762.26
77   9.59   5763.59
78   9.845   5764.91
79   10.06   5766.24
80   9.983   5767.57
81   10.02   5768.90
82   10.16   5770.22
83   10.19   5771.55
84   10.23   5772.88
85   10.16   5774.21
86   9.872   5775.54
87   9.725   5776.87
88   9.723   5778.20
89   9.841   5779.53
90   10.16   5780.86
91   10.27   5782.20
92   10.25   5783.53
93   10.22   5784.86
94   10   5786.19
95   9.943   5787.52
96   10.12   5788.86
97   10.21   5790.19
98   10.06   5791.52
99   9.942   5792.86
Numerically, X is 0.2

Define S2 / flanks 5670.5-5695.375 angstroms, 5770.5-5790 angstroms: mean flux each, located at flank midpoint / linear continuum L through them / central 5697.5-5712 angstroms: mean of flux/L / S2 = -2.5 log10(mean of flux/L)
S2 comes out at 0.05 mag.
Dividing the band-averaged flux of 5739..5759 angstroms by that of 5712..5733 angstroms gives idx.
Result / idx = 1.0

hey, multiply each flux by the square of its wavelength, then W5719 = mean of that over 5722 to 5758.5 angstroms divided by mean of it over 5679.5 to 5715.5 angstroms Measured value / 1.1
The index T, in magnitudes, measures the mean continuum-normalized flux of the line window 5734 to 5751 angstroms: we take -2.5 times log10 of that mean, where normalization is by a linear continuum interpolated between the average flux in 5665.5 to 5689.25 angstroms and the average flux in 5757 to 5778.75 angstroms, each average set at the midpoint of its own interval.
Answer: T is -0.02 mag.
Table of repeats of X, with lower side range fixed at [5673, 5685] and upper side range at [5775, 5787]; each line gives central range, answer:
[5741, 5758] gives -0.4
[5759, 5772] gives -0.1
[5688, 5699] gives -0.5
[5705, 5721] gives 0.2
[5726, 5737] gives -0.1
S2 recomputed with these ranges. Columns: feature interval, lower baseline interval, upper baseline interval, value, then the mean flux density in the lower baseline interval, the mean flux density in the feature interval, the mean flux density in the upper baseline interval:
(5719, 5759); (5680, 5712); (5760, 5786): -0.02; 9.77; 10.1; 10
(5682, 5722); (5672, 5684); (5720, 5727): 0.02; 9.73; 9.81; 10.2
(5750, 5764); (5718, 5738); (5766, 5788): -0.02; 9.98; 10.2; 10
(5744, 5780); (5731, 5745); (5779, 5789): 0.00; 10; 10.1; 10.1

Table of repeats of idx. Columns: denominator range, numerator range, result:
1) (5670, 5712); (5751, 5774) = 1.04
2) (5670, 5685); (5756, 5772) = 1.05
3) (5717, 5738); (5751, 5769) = 1.02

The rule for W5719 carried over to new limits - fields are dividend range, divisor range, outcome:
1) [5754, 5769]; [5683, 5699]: 1.04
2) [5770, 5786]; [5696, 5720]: 1.06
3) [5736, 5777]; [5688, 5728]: 1.04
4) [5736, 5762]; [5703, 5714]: 1.11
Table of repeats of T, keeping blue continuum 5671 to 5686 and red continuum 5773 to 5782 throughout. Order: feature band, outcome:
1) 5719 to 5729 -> -0.03 mag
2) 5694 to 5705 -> 0.00 mag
